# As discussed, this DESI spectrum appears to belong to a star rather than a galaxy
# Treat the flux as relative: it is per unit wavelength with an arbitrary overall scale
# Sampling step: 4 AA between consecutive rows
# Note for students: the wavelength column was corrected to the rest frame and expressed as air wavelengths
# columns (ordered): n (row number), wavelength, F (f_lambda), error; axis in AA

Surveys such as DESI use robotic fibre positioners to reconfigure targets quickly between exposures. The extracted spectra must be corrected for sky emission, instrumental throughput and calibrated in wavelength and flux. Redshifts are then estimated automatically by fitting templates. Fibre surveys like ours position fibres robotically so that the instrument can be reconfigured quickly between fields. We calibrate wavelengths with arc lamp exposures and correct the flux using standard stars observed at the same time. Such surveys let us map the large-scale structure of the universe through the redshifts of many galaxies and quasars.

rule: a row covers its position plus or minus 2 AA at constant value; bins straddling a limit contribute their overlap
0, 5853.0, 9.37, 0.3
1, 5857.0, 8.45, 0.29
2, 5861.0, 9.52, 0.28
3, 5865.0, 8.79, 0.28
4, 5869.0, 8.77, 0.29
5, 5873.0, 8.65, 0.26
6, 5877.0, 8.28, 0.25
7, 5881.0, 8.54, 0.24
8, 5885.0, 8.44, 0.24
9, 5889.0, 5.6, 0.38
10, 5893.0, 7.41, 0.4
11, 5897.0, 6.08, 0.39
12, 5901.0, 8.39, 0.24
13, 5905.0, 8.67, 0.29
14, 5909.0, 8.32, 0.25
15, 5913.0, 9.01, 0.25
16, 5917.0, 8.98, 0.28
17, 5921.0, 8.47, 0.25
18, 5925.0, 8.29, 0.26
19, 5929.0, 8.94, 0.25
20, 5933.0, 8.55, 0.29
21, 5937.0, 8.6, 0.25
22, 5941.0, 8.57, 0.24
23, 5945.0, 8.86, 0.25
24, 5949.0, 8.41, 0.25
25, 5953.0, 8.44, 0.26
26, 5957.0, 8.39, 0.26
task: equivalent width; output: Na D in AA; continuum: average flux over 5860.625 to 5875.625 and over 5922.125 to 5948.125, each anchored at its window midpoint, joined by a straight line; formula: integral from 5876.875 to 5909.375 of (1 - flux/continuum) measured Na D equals 3.97 AA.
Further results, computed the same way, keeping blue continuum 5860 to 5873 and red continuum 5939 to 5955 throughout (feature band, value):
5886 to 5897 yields 2.8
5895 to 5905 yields 1.4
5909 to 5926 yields 0.1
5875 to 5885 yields 0.5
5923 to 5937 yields 0.1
